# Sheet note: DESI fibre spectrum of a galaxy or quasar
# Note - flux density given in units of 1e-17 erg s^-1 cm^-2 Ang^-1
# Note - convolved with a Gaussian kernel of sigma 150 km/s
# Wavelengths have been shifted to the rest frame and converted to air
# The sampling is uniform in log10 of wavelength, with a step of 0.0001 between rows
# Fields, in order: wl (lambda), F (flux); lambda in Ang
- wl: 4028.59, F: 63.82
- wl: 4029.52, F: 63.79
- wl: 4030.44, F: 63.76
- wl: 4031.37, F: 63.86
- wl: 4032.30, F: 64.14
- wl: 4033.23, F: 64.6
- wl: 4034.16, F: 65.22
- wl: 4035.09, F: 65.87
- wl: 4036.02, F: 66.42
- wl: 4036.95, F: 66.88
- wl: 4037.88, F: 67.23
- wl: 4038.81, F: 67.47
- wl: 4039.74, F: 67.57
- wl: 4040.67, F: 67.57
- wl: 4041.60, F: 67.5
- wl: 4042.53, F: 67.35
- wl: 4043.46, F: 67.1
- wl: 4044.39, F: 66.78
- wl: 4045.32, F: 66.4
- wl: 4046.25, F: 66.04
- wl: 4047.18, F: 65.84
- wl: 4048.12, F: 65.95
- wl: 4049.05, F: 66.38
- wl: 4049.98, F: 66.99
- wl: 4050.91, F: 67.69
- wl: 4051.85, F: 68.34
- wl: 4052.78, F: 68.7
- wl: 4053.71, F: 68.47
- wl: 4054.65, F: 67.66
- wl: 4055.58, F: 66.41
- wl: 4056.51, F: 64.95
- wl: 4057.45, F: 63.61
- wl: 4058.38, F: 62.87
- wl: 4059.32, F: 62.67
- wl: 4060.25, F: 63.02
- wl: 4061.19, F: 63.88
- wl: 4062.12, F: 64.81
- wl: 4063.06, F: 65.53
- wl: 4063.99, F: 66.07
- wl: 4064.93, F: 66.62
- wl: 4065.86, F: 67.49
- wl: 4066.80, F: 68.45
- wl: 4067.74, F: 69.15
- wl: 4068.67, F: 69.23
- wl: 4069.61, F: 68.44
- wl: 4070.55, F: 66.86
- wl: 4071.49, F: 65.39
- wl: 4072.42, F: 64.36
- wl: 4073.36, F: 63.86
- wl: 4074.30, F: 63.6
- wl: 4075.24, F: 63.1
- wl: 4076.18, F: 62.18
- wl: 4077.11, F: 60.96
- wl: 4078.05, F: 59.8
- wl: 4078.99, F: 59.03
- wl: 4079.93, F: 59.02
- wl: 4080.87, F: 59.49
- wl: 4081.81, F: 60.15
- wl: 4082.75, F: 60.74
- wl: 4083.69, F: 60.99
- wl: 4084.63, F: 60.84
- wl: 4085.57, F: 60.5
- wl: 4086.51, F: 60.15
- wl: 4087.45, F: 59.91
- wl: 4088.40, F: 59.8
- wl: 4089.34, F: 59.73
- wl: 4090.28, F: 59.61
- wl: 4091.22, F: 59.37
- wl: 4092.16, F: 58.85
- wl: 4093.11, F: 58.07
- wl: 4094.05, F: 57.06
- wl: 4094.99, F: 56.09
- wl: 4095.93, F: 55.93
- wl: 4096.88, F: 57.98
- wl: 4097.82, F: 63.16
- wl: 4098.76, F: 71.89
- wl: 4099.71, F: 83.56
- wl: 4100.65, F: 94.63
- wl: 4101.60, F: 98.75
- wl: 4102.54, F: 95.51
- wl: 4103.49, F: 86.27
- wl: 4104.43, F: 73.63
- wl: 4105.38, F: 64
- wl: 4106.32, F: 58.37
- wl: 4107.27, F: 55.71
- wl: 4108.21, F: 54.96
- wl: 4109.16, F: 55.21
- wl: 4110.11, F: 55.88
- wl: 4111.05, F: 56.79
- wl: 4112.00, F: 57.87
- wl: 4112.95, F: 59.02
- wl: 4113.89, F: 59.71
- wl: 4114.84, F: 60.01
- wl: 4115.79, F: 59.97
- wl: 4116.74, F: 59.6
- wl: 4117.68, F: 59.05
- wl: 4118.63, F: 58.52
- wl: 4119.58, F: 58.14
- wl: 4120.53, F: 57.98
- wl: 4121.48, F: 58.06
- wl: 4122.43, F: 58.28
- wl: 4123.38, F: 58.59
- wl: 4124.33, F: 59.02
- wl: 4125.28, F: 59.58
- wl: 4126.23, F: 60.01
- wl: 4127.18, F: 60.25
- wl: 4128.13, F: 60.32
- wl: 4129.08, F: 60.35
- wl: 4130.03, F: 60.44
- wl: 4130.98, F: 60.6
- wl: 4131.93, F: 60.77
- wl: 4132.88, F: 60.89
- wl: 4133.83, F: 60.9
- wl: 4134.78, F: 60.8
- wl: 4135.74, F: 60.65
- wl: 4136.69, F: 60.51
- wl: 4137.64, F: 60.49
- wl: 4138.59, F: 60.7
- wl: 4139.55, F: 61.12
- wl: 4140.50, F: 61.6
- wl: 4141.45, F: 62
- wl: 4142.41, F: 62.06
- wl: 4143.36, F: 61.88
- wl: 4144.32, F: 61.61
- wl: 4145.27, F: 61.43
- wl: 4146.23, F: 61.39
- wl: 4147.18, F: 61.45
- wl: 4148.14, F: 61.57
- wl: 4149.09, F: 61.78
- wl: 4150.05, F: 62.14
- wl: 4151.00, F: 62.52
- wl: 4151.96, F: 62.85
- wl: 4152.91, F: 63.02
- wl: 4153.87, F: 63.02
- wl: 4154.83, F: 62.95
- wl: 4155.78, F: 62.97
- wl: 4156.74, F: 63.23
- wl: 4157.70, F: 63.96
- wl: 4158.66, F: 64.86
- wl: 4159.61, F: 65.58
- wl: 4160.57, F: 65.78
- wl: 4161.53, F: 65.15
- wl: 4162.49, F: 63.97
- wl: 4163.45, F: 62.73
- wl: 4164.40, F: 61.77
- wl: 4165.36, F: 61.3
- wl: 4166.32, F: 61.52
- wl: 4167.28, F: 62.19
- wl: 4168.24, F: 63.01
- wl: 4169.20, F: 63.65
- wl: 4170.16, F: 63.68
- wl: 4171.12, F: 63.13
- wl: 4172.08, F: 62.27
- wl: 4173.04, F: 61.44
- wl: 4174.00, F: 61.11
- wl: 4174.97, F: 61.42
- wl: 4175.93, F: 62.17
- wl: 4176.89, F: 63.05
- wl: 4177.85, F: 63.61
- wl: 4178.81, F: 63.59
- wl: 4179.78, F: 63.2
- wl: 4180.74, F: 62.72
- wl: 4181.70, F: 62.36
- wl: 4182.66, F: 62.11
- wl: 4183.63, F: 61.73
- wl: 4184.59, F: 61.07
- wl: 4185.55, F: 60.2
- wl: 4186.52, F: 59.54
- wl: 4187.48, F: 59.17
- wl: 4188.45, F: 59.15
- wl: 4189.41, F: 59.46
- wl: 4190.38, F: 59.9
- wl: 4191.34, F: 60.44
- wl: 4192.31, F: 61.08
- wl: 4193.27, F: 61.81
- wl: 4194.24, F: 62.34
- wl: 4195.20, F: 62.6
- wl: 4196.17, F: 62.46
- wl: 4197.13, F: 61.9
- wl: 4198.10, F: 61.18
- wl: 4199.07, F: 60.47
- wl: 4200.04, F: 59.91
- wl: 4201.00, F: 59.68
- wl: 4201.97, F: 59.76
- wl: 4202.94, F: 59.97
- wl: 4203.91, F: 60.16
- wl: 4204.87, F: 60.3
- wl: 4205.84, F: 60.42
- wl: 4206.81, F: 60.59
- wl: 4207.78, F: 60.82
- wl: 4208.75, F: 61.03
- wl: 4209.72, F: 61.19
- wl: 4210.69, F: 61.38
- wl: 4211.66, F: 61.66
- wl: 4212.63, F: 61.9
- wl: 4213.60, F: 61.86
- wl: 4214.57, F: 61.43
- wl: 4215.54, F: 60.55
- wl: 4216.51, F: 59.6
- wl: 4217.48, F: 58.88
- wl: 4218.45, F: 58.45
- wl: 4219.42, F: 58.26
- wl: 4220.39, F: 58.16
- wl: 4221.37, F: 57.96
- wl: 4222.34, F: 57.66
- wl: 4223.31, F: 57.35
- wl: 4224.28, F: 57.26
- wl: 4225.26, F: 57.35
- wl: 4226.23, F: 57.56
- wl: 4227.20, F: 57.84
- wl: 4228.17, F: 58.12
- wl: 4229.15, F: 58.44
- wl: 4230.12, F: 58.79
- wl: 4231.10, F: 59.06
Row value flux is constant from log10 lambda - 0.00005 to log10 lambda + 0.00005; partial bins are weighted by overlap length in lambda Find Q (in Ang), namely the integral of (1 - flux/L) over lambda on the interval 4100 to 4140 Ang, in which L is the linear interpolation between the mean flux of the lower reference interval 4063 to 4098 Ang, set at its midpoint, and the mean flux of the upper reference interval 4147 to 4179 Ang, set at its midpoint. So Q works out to -0.36 Ang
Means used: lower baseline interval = 62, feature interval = 63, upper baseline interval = 62.9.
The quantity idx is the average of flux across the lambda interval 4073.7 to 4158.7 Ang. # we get 62.2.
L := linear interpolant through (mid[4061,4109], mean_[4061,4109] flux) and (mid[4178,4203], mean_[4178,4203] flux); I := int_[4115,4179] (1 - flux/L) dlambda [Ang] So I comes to 1.2 Ang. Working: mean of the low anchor 65.1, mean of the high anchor 61.1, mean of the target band 61.6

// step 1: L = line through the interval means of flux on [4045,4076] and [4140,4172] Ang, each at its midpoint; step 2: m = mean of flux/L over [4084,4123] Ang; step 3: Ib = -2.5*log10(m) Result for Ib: 0.020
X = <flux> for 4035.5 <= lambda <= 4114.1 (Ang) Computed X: 65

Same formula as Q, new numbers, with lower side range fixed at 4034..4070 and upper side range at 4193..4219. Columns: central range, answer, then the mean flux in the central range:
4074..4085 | 0.80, 60.8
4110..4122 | 1.04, 58.6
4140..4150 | 0.22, 61.7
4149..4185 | -0.35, 62.9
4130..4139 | 0.40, 60.7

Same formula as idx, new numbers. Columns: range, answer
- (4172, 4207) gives 61.2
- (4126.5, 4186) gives 62.1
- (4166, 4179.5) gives 62.5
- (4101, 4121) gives 64.2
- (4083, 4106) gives 67.2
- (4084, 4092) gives 60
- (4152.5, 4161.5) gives 64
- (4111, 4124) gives 58.7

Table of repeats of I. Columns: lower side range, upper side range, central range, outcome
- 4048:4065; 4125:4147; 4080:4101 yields 0.42 Ang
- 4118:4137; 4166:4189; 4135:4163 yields -0.83 Ang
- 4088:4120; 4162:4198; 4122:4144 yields 0.97 Ang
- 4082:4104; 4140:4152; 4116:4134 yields 1.21 Ang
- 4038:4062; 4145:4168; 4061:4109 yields 0.04 Ang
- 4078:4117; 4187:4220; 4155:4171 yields -0.45 Ang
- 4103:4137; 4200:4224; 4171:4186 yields -0.52 Ang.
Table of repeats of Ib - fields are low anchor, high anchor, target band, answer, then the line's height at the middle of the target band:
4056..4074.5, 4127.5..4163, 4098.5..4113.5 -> -0.10 mag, 63.8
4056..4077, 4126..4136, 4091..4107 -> -0.12 mag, 62.9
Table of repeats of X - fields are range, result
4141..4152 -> 61.8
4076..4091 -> 60.1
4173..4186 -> 62.2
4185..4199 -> 60.8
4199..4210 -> 60.3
